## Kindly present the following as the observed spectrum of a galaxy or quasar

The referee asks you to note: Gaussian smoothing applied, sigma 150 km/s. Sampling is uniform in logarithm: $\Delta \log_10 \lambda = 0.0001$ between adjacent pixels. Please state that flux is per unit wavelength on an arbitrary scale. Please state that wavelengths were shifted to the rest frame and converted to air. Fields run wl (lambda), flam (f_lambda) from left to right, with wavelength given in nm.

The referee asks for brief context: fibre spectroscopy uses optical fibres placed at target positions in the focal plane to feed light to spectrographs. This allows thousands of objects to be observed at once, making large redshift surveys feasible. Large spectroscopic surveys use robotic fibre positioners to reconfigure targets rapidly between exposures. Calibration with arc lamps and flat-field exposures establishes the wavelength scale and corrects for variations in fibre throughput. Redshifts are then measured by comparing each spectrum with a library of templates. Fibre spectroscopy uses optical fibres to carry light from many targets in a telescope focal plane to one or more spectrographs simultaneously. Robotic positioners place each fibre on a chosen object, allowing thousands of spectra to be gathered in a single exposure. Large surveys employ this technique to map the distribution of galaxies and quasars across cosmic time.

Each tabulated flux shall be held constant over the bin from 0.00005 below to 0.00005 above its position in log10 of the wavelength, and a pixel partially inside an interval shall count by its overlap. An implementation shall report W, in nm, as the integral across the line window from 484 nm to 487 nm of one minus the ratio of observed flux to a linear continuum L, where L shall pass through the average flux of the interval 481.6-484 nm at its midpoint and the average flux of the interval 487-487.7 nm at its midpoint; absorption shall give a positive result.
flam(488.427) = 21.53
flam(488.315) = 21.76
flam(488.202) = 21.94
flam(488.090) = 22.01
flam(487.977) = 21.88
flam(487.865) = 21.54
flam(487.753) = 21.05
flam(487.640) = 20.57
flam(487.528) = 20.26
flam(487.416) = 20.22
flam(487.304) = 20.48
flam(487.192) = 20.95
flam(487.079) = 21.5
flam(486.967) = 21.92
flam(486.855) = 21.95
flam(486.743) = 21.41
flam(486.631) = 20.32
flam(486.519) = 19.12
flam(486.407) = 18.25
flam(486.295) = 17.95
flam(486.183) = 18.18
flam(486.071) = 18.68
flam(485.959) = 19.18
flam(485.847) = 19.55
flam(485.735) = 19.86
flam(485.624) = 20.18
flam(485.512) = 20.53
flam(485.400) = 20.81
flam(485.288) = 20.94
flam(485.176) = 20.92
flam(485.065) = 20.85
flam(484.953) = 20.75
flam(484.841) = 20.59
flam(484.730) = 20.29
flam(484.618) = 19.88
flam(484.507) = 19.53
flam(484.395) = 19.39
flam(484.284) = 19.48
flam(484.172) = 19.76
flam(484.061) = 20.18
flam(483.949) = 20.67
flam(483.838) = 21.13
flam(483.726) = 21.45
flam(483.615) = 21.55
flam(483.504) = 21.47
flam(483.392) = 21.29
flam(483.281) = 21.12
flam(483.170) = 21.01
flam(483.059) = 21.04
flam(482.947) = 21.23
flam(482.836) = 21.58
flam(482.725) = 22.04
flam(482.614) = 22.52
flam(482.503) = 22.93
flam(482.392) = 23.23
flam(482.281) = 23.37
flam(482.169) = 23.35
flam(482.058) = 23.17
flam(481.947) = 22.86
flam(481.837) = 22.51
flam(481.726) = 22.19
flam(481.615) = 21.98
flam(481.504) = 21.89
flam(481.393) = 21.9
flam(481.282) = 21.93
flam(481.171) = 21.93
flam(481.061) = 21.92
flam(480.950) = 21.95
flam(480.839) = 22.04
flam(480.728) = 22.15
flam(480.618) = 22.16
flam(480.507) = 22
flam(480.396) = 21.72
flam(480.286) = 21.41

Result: 0.17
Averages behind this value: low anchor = 22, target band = 20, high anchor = 20.7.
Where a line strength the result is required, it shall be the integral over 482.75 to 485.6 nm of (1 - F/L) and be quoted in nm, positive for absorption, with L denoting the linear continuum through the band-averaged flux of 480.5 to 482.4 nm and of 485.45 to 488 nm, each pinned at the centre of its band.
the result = 0.07 nm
